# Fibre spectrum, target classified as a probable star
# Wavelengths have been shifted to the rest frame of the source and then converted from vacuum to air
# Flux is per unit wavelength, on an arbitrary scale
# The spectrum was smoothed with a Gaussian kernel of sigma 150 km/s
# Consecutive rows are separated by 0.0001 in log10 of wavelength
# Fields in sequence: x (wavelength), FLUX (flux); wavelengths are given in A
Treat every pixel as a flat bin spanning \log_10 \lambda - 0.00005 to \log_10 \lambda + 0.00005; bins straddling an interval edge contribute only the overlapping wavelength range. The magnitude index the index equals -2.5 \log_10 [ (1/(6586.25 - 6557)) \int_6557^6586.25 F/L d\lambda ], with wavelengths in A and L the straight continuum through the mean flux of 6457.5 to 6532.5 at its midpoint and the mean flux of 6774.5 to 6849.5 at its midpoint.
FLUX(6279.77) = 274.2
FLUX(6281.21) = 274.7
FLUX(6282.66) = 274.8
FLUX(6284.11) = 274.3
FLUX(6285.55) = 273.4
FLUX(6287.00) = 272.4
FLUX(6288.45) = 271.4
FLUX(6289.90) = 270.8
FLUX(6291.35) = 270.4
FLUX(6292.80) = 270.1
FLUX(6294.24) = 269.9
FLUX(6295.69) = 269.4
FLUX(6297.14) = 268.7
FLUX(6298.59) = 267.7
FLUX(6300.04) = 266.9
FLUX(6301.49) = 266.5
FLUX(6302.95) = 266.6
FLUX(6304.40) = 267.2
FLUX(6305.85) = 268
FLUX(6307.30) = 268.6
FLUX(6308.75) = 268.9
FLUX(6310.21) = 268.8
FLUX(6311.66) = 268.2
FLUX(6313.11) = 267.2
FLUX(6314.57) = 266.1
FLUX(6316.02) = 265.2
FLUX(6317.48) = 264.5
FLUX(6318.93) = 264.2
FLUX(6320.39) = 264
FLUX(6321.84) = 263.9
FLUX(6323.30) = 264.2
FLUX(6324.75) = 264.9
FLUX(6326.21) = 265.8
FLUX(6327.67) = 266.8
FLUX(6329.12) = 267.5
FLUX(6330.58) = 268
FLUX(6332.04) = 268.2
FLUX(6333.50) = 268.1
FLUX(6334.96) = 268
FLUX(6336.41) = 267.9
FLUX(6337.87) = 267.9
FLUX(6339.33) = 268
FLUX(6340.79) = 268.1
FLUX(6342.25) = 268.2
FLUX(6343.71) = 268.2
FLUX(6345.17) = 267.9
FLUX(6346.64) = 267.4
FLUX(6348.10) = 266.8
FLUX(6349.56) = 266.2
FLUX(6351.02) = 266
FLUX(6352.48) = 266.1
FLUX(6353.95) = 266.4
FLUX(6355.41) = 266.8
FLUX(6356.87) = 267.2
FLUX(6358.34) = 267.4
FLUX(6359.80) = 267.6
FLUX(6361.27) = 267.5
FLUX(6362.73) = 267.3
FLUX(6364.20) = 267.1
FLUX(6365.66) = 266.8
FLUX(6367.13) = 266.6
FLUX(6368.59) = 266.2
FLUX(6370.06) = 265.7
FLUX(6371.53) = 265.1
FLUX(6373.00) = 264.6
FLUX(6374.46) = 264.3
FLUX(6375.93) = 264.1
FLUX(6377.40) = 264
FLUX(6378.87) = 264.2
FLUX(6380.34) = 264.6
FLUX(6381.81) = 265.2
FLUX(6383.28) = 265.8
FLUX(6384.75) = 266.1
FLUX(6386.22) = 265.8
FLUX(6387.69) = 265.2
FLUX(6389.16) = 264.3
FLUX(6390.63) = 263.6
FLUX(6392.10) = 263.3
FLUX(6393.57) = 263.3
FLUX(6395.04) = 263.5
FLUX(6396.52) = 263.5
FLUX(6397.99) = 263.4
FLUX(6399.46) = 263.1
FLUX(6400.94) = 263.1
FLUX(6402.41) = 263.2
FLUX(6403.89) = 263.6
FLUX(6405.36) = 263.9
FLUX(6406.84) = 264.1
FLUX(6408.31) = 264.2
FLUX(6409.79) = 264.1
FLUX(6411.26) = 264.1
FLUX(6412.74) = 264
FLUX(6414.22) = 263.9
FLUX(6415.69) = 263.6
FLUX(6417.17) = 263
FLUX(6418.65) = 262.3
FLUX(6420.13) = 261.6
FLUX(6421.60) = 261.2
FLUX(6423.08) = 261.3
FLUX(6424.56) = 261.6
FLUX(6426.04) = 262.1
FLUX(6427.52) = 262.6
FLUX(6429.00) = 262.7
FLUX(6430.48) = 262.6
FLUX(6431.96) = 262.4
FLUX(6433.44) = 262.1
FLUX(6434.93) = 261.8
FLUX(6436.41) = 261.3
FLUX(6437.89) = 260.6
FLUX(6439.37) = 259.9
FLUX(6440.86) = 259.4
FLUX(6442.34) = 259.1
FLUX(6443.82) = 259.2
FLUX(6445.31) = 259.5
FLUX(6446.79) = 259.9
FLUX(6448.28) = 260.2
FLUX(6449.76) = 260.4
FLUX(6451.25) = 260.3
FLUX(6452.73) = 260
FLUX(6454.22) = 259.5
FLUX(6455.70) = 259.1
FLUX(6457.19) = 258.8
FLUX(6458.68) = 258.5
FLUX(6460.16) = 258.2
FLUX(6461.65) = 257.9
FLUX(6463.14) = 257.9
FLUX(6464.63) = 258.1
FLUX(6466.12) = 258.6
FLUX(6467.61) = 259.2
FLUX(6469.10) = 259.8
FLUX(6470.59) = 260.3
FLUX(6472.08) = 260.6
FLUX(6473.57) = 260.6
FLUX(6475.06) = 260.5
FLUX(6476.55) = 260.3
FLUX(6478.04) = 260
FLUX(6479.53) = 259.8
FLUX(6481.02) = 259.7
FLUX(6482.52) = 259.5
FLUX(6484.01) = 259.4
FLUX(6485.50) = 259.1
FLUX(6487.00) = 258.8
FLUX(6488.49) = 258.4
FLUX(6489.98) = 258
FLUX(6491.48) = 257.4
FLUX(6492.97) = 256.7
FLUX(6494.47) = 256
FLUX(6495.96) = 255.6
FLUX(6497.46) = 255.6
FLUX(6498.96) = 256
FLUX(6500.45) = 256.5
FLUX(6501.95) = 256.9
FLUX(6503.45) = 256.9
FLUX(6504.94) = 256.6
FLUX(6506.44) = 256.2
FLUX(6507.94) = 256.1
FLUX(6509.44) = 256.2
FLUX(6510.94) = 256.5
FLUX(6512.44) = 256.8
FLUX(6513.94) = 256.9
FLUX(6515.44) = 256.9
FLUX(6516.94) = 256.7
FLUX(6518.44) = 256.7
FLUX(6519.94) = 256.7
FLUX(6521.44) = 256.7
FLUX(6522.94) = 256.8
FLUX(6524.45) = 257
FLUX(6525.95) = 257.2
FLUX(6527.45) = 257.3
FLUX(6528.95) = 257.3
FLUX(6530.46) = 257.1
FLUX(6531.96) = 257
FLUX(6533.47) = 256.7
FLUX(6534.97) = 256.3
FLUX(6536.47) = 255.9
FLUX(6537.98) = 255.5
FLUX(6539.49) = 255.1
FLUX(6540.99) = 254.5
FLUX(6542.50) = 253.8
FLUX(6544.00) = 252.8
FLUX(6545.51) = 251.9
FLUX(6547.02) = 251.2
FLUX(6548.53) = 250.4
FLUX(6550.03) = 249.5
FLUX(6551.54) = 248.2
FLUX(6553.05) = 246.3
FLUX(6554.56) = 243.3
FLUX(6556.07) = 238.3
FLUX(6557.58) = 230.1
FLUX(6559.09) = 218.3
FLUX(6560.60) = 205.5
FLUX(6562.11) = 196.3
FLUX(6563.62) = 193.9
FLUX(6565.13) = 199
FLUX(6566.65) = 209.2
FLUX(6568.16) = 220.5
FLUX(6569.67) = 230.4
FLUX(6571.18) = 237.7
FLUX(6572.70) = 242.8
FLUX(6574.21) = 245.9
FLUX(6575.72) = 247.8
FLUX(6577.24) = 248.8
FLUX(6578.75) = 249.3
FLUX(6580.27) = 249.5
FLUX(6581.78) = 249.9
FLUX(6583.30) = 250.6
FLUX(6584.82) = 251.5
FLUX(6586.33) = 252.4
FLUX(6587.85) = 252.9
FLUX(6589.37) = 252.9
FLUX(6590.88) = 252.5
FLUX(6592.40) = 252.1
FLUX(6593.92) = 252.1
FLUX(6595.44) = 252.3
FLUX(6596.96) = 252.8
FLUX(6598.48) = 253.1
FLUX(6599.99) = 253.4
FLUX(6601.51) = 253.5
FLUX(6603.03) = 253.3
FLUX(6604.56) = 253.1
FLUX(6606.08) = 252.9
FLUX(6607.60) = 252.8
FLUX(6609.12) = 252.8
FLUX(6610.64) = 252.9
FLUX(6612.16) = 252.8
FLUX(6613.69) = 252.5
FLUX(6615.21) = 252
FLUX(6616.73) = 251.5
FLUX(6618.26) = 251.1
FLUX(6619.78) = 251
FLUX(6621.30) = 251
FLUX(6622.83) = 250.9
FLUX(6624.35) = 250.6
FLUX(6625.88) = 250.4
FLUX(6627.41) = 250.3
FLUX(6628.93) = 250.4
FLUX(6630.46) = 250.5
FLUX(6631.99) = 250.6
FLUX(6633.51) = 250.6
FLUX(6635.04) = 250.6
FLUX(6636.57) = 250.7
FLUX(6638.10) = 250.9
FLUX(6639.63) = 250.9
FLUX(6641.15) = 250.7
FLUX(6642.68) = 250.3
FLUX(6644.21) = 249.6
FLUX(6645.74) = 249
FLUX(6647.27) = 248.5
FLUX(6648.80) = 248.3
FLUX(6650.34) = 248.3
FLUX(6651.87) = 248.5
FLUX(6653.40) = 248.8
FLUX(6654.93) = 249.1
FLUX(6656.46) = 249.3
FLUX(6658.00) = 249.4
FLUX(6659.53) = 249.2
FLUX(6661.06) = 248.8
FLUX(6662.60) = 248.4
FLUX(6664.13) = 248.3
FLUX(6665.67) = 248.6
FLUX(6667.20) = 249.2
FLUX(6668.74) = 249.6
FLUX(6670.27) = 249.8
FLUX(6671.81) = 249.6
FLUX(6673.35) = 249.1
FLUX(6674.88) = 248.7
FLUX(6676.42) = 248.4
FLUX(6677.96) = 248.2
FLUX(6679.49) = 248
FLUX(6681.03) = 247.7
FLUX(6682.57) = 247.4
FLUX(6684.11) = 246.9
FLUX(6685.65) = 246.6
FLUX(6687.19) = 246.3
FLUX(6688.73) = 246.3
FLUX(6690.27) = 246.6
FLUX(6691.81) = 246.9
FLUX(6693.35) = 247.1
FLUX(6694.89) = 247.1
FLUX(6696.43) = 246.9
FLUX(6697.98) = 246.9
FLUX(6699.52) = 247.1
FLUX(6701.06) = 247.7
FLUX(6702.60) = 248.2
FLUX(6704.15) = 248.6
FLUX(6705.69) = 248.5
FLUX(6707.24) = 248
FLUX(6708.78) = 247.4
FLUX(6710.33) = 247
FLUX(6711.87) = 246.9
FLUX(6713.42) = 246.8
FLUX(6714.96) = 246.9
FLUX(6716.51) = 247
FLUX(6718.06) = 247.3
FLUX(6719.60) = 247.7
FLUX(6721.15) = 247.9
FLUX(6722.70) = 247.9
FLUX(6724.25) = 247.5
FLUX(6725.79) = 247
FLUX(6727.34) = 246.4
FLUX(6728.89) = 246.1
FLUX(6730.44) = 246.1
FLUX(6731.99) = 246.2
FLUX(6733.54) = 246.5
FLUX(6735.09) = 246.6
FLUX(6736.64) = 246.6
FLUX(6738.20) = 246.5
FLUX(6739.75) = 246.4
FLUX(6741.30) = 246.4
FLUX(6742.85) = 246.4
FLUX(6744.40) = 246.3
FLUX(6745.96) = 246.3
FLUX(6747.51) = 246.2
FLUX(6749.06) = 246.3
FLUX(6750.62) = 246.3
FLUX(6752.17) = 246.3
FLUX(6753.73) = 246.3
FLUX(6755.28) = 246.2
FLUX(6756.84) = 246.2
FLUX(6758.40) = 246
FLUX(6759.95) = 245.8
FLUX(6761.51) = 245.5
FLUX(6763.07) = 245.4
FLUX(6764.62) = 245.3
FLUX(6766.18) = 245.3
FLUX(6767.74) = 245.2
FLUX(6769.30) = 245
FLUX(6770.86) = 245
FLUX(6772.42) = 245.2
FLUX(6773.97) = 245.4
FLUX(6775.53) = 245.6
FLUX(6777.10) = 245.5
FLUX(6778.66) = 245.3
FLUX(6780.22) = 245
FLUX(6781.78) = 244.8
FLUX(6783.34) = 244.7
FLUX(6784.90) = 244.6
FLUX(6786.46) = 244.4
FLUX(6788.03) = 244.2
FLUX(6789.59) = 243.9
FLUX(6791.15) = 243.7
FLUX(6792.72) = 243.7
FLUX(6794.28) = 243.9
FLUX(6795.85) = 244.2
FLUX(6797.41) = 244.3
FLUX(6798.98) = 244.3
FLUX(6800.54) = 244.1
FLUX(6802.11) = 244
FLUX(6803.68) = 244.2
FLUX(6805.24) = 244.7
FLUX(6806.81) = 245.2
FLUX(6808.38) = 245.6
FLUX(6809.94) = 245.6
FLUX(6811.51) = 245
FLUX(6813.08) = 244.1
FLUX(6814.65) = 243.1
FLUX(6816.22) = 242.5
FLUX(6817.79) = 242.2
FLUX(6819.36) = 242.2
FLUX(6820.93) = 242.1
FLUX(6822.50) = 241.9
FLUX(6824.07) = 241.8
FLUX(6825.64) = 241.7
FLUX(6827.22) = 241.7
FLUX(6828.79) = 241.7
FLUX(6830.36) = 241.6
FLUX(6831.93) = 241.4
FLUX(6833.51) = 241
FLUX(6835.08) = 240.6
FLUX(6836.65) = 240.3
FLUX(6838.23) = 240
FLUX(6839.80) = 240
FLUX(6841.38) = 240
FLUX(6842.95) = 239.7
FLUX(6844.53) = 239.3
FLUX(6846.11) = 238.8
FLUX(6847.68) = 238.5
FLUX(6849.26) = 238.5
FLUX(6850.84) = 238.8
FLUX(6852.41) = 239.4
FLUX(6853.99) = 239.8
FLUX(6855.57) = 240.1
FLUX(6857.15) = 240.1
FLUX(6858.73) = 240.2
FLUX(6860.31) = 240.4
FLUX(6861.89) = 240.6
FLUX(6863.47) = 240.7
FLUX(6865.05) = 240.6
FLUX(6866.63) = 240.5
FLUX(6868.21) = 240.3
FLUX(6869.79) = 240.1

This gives 0.10 mag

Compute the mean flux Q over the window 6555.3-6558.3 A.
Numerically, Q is 234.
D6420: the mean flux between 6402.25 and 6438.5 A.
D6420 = 263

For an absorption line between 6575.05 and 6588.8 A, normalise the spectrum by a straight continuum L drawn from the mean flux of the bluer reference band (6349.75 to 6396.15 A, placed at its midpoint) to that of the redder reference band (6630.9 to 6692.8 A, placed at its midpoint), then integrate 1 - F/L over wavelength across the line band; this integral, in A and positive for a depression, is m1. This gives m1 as 0.2 A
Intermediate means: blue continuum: 266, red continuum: 249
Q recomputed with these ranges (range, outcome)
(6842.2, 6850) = 239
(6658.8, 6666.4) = 249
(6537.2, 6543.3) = 255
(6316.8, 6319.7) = 264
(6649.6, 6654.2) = 249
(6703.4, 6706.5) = 248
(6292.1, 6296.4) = 270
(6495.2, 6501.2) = 256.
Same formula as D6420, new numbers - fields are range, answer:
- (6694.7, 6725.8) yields 247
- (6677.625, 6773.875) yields 247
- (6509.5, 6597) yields 246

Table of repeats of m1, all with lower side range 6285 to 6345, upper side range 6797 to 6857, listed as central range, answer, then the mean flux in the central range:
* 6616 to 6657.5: 0.22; 250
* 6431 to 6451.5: 0.07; 260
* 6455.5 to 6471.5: 0.09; 259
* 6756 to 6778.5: -0.06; 245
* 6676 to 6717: 0.18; 247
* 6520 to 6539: 0.01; 257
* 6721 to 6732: 0.00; 247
